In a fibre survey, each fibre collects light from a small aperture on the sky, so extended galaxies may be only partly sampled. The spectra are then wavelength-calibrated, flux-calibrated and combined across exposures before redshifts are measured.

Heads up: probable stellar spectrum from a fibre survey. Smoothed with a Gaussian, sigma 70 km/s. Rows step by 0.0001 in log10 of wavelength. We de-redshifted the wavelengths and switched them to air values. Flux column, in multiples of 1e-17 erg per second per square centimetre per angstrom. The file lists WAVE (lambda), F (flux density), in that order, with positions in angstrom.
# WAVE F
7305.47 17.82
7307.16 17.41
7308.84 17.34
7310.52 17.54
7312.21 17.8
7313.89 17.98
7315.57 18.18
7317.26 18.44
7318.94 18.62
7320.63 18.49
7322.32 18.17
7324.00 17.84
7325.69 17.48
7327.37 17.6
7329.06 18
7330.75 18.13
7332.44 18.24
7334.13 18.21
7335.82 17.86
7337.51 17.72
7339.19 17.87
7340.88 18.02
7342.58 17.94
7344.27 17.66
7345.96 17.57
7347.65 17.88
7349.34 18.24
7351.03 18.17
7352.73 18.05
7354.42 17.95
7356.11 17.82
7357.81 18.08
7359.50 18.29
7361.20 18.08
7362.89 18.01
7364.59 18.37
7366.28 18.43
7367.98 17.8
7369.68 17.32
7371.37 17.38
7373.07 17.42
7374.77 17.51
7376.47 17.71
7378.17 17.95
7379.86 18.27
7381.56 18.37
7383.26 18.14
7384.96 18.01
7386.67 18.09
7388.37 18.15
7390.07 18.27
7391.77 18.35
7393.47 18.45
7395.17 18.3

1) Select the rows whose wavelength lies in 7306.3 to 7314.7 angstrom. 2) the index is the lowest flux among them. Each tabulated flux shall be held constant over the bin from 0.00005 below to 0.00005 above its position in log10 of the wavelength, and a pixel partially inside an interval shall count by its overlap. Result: 17.34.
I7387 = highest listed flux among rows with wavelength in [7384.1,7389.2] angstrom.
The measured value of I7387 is 18.15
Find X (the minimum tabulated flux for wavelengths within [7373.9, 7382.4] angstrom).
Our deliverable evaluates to 17.51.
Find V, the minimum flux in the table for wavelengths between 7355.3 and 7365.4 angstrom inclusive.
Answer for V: 17.82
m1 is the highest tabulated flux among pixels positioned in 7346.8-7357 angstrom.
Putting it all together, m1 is 18.24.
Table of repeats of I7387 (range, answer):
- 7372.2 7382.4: 18.37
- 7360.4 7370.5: 18.43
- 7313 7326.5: 18.62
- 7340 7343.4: 18.02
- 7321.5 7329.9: 18.17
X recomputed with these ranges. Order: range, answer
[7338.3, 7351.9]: 17.57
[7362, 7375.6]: 17.32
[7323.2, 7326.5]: 17.48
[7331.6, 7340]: 17.72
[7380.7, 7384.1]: 18.14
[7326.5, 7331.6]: 17.6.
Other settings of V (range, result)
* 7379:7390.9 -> 18.01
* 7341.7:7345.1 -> 17.66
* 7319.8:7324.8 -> 17.84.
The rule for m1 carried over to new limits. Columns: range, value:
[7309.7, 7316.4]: 18.18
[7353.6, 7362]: 18.29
